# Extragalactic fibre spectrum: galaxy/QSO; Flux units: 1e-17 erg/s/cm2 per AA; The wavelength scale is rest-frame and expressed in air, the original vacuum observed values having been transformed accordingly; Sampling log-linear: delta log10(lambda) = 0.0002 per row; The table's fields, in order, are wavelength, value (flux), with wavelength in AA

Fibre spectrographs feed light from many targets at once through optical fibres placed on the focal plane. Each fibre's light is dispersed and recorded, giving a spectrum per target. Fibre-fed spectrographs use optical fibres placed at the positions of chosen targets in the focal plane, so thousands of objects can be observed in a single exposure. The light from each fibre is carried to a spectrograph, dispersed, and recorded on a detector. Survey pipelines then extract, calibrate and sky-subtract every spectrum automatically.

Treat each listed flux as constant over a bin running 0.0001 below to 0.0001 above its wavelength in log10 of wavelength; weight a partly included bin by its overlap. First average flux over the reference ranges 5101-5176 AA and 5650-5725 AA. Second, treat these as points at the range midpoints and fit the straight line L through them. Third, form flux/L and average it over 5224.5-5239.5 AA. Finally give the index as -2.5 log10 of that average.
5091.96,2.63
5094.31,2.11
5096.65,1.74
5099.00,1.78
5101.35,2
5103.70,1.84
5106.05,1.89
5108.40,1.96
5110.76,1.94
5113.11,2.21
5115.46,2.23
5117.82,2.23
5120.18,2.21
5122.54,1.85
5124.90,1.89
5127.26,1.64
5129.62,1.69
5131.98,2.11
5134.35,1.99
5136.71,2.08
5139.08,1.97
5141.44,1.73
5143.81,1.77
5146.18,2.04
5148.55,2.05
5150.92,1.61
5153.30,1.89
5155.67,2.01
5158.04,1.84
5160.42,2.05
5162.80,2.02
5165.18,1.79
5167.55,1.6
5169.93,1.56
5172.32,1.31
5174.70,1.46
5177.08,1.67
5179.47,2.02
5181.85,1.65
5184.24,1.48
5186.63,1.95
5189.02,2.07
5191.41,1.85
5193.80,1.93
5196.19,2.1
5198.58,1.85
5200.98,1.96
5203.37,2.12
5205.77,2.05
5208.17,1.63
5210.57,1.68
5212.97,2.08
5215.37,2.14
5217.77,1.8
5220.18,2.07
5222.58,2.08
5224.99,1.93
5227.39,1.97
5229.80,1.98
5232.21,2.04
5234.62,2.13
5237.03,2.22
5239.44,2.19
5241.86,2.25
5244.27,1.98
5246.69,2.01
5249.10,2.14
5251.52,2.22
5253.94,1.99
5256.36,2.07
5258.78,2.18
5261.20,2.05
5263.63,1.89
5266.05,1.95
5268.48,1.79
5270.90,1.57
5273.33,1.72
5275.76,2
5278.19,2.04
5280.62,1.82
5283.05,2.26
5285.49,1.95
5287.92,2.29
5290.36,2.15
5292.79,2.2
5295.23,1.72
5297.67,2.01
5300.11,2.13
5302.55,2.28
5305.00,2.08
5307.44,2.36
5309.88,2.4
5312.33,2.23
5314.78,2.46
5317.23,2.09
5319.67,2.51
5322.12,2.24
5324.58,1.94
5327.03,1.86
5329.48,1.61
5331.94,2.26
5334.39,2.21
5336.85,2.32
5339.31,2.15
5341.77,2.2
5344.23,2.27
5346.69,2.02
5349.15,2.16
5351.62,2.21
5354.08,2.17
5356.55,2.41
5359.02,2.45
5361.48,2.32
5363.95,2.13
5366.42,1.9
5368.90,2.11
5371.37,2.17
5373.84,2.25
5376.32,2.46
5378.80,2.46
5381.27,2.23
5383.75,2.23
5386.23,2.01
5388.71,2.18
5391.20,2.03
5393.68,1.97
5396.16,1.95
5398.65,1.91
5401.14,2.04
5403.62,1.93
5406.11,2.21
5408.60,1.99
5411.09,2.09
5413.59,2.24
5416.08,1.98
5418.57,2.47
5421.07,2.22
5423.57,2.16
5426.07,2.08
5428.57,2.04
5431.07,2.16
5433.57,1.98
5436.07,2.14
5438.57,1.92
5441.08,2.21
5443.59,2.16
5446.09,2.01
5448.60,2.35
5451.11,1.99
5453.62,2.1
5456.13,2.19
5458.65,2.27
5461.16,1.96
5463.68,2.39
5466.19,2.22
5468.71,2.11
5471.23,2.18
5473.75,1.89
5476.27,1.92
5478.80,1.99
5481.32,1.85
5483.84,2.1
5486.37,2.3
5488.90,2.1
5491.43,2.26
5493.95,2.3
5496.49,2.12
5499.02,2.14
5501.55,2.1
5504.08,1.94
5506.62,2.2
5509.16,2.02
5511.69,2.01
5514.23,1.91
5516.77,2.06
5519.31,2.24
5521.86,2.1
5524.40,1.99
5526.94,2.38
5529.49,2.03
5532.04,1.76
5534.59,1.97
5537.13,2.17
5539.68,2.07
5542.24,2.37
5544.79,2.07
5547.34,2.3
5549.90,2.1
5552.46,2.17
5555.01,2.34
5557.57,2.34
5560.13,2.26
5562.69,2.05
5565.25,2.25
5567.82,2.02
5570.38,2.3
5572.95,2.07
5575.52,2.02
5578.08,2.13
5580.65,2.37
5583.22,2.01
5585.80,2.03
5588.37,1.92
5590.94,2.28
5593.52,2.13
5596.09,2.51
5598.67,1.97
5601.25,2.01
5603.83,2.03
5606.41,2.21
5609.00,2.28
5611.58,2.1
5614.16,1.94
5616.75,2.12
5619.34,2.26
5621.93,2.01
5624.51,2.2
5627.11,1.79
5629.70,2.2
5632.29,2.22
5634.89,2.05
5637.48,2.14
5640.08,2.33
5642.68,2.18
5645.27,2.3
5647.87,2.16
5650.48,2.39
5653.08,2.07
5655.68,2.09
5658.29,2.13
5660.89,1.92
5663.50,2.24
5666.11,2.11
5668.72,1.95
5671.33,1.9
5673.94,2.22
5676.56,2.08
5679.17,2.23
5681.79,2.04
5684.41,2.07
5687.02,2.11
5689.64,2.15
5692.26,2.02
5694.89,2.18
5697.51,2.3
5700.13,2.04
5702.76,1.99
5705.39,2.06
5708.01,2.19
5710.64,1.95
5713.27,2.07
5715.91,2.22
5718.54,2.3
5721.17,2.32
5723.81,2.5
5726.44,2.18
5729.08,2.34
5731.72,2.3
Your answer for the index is -0.07 mag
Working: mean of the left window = 1.89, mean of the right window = 2.13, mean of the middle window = 2.06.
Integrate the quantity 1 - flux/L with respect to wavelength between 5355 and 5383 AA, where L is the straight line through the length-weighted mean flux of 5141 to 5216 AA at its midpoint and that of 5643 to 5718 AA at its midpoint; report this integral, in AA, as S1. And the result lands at -4.5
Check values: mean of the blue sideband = 1.84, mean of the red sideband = 2.12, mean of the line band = 2.26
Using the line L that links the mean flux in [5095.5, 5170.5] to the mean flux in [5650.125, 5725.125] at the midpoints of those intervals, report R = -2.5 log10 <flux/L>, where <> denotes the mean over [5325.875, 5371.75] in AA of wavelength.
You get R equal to -0.08 mag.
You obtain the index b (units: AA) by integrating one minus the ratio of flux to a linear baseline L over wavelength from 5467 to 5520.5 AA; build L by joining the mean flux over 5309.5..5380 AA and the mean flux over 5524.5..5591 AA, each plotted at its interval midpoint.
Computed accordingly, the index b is 1.9 AA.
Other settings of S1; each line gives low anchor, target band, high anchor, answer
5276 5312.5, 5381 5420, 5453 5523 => 0.5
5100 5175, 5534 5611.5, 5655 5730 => -2.9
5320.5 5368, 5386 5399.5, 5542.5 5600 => 0.9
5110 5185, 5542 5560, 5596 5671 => -1.3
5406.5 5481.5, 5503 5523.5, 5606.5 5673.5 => 0.6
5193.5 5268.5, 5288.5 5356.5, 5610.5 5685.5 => -4.0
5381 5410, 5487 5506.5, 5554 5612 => -0.3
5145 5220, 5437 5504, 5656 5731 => -3.5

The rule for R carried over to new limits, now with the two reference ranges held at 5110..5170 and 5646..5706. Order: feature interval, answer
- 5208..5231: 0.00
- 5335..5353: -0.10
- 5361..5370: -0.05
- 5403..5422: -0.07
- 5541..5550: -0.08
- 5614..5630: 0.01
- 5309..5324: -0.16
